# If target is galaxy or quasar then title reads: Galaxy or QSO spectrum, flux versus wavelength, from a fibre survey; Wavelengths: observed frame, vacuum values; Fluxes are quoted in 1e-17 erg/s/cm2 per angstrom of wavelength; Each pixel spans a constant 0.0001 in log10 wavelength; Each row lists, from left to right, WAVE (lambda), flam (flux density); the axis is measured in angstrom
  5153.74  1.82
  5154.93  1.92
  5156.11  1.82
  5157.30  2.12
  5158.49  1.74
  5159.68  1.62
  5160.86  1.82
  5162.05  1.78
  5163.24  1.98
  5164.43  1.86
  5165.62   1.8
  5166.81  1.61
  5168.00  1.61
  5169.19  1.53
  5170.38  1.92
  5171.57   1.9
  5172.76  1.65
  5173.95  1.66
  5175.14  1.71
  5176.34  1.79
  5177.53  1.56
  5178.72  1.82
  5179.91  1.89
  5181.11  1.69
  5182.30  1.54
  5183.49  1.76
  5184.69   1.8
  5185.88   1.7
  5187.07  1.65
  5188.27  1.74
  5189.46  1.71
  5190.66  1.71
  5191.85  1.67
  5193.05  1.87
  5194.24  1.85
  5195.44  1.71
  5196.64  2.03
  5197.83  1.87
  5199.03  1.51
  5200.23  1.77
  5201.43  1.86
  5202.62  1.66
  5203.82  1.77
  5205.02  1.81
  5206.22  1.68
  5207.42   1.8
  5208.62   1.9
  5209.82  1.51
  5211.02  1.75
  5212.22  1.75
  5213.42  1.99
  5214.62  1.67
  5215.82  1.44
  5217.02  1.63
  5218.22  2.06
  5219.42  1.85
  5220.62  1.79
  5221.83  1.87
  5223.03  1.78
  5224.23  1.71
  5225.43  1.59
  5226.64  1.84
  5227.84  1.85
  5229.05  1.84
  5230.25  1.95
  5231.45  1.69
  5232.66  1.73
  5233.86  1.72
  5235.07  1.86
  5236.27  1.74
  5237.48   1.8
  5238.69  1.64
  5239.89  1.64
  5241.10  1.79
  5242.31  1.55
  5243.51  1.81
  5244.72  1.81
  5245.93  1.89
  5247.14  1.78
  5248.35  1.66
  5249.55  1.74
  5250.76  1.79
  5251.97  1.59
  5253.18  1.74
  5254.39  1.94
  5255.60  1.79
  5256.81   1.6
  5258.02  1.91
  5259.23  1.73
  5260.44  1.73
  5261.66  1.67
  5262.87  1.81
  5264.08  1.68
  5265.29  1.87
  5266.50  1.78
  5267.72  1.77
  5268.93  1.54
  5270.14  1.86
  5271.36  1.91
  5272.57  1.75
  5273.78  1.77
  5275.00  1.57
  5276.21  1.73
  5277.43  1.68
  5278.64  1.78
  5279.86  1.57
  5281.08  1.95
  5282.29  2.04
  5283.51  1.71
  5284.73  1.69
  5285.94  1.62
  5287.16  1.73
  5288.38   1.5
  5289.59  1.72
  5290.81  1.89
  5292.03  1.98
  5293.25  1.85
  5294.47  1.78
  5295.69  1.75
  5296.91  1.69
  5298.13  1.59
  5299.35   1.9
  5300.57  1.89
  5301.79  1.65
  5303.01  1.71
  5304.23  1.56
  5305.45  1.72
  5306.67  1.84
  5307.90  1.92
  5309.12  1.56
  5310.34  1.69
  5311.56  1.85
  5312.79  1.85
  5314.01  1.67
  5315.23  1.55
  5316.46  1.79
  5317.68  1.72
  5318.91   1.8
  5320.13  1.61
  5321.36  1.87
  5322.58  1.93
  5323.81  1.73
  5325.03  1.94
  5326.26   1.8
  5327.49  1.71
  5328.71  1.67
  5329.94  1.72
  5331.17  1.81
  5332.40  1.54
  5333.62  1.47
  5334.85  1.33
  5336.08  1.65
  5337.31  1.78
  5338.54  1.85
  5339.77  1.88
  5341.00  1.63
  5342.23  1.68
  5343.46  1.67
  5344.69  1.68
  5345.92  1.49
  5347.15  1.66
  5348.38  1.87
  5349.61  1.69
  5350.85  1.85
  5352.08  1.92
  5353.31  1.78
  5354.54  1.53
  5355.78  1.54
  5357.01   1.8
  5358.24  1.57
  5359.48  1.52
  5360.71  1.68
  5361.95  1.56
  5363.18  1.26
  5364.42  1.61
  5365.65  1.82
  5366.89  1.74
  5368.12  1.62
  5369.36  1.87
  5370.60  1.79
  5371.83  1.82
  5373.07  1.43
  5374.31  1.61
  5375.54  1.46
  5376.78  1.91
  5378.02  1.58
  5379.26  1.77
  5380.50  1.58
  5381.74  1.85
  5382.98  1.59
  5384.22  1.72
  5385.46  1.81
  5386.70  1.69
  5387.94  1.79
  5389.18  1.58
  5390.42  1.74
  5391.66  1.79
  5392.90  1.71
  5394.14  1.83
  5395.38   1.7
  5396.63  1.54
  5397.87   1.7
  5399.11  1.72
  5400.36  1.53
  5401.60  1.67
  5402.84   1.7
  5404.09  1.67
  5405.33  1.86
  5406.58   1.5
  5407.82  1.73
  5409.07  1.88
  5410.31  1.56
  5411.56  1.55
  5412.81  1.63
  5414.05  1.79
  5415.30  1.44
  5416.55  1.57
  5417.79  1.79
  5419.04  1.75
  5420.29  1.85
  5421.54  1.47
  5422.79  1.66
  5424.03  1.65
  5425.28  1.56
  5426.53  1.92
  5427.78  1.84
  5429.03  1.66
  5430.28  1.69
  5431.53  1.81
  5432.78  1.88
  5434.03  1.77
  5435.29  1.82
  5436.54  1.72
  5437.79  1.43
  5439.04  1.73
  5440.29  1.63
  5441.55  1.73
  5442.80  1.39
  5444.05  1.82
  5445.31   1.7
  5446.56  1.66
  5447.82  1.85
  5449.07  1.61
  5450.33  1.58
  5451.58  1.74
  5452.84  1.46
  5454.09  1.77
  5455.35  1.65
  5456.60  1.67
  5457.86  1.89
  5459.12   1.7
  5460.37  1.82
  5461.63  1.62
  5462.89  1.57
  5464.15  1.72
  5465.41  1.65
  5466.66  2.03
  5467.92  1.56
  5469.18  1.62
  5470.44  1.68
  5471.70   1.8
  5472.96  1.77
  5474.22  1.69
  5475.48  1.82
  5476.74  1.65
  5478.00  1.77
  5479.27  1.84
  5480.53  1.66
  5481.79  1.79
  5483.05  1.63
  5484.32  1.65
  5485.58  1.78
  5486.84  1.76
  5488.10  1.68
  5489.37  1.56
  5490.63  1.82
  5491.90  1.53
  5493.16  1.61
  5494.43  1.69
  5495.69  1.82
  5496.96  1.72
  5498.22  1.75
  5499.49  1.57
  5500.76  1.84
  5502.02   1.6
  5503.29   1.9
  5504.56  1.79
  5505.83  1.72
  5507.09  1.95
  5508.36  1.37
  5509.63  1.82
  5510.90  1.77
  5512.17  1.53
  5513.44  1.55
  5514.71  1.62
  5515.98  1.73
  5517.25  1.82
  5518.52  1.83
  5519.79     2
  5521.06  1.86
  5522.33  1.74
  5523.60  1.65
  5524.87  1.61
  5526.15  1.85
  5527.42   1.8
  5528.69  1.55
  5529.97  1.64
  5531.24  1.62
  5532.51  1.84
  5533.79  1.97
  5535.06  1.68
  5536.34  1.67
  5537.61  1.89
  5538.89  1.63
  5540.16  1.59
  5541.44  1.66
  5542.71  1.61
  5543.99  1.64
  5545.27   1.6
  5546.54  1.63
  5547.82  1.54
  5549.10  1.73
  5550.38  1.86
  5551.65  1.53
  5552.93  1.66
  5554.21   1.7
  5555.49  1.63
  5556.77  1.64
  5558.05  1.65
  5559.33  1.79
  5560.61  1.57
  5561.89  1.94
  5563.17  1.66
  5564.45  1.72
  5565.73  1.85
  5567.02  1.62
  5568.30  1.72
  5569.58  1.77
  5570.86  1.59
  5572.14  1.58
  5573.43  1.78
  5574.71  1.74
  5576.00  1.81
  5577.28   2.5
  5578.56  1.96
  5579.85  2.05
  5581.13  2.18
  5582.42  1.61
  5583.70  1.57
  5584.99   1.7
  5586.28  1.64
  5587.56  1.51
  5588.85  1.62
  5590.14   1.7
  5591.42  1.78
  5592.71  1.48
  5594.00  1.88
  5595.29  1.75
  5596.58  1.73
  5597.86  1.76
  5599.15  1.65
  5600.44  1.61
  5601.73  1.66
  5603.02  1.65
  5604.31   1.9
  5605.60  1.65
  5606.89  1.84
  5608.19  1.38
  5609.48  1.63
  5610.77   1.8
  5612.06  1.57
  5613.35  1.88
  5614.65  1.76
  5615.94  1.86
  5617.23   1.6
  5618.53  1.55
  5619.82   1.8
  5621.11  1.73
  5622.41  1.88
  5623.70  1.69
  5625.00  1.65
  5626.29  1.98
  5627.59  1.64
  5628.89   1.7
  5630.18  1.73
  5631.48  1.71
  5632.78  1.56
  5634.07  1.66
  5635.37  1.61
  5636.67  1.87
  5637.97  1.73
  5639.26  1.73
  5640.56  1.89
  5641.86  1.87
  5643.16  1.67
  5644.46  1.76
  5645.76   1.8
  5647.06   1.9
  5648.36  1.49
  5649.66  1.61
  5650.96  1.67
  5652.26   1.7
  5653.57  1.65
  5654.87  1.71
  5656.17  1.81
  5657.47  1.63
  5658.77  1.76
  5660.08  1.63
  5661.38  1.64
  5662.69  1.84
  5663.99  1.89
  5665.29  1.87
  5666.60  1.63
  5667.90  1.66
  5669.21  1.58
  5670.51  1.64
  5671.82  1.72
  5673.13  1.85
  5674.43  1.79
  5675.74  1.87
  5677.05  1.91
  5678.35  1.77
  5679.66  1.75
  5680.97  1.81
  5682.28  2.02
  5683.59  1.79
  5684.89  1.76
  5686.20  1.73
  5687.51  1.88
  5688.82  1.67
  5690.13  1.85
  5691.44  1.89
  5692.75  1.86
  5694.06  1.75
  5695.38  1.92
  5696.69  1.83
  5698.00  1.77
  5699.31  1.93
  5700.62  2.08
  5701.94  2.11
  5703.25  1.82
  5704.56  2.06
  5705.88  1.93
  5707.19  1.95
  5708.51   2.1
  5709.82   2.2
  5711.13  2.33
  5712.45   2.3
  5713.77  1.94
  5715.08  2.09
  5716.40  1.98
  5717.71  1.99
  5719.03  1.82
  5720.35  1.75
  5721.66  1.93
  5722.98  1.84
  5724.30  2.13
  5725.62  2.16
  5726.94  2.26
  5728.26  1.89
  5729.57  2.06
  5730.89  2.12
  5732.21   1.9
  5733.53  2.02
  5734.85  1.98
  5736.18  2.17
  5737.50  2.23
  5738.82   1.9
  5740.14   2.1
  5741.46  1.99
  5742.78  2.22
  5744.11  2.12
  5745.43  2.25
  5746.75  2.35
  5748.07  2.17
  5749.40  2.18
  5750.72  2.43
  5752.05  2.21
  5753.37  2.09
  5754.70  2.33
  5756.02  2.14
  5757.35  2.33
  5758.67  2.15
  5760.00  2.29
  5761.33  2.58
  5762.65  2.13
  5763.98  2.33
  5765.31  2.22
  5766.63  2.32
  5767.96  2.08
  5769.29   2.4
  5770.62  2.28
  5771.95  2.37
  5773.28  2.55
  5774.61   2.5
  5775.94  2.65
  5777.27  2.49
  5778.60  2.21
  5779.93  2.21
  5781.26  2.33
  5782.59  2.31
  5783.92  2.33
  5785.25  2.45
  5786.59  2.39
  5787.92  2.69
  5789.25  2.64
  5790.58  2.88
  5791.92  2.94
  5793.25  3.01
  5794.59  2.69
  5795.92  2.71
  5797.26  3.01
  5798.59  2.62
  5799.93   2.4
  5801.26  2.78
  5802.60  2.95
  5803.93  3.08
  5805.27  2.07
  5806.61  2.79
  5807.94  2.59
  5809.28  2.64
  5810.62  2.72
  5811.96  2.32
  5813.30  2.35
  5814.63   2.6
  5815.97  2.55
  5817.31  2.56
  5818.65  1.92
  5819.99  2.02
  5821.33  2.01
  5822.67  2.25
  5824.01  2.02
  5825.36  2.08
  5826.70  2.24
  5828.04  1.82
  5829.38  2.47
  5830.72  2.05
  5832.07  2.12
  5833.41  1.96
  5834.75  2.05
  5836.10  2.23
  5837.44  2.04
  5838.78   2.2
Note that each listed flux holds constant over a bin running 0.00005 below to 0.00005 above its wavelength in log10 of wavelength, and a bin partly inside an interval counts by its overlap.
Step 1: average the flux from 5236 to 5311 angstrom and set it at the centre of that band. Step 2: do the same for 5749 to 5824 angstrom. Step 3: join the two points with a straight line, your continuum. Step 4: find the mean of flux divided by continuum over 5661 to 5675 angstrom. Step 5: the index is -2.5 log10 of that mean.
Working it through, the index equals 0.30 mag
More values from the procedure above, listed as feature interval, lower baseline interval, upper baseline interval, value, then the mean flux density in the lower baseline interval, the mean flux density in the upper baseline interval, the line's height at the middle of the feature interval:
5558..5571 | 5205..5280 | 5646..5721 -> 0.06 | 1.75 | 1.84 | 1.82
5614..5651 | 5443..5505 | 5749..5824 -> 0.20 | 1.71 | 2.45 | 2.08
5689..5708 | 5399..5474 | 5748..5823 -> 0.18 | 1.69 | 2.45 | 2.26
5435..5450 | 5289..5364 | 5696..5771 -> 0.10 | 1.71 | 2.11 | 1.83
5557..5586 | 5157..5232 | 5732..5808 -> 0.21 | 1.76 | 2.39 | 2.17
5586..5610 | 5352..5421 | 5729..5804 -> 0.23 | 1.68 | 2.37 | 2.06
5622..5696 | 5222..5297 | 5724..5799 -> 0.25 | 1.76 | 2.33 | 2.21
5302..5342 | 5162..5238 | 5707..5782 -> 0.08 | 1.76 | 2.18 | 1.85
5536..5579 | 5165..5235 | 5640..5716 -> 0.06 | 1.75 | 1.83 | 1.81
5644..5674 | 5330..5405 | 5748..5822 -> 0.28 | 1.68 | 2.45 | 2.22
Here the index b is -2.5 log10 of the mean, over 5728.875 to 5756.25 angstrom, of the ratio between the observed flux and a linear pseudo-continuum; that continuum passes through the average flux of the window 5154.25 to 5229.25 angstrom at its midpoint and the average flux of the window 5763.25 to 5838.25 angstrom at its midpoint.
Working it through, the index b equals 0.102 mag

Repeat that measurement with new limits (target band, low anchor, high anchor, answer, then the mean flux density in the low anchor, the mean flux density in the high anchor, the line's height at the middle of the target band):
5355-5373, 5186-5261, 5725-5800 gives 0.16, 1.76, 2.33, 1.91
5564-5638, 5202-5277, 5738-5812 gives 0.26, 1.76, 2.43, 2.21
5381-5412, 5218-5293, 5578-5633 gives 0.03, 1.76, 1.72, 1.75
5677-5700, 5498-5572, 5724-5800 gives 0.17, 1.71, 2.33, 2.13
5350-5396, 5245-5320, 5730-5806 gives 0.11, 1.75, 2.37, 1.87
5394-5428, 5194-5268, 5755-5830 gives 0.18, 1.76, 2.44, 1.98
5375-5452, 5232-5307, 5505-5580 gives 0.03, 1.75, 1.73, 1.74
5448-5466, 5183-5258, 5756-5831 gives 0.21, 1.76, 2.43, 2.04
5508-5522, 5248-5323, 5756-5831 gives 0.19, 1.75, 2.43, 2.06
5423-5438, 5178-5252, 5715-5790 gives 0.12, 1.76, 2.21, 1.94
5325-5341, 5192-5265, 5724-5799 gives 0.11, 1.76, 2.33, 1.87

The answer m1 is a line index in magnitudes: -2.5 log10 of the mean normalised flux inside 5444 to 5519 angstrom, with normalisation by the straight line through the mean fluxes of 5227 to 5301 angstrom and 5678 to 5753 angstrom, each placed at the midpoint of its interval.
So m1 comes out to 0.102 mag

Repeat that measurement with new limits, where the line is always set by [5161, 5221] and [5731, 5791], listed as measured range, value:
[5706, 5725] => 0.111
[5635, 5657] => 0.246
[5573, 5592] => 0.169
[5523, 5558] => 0.229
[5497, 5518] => 0.196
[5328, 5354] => 0.118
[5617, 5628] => 0.238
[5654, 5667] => 0.248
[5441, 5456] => 0.195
